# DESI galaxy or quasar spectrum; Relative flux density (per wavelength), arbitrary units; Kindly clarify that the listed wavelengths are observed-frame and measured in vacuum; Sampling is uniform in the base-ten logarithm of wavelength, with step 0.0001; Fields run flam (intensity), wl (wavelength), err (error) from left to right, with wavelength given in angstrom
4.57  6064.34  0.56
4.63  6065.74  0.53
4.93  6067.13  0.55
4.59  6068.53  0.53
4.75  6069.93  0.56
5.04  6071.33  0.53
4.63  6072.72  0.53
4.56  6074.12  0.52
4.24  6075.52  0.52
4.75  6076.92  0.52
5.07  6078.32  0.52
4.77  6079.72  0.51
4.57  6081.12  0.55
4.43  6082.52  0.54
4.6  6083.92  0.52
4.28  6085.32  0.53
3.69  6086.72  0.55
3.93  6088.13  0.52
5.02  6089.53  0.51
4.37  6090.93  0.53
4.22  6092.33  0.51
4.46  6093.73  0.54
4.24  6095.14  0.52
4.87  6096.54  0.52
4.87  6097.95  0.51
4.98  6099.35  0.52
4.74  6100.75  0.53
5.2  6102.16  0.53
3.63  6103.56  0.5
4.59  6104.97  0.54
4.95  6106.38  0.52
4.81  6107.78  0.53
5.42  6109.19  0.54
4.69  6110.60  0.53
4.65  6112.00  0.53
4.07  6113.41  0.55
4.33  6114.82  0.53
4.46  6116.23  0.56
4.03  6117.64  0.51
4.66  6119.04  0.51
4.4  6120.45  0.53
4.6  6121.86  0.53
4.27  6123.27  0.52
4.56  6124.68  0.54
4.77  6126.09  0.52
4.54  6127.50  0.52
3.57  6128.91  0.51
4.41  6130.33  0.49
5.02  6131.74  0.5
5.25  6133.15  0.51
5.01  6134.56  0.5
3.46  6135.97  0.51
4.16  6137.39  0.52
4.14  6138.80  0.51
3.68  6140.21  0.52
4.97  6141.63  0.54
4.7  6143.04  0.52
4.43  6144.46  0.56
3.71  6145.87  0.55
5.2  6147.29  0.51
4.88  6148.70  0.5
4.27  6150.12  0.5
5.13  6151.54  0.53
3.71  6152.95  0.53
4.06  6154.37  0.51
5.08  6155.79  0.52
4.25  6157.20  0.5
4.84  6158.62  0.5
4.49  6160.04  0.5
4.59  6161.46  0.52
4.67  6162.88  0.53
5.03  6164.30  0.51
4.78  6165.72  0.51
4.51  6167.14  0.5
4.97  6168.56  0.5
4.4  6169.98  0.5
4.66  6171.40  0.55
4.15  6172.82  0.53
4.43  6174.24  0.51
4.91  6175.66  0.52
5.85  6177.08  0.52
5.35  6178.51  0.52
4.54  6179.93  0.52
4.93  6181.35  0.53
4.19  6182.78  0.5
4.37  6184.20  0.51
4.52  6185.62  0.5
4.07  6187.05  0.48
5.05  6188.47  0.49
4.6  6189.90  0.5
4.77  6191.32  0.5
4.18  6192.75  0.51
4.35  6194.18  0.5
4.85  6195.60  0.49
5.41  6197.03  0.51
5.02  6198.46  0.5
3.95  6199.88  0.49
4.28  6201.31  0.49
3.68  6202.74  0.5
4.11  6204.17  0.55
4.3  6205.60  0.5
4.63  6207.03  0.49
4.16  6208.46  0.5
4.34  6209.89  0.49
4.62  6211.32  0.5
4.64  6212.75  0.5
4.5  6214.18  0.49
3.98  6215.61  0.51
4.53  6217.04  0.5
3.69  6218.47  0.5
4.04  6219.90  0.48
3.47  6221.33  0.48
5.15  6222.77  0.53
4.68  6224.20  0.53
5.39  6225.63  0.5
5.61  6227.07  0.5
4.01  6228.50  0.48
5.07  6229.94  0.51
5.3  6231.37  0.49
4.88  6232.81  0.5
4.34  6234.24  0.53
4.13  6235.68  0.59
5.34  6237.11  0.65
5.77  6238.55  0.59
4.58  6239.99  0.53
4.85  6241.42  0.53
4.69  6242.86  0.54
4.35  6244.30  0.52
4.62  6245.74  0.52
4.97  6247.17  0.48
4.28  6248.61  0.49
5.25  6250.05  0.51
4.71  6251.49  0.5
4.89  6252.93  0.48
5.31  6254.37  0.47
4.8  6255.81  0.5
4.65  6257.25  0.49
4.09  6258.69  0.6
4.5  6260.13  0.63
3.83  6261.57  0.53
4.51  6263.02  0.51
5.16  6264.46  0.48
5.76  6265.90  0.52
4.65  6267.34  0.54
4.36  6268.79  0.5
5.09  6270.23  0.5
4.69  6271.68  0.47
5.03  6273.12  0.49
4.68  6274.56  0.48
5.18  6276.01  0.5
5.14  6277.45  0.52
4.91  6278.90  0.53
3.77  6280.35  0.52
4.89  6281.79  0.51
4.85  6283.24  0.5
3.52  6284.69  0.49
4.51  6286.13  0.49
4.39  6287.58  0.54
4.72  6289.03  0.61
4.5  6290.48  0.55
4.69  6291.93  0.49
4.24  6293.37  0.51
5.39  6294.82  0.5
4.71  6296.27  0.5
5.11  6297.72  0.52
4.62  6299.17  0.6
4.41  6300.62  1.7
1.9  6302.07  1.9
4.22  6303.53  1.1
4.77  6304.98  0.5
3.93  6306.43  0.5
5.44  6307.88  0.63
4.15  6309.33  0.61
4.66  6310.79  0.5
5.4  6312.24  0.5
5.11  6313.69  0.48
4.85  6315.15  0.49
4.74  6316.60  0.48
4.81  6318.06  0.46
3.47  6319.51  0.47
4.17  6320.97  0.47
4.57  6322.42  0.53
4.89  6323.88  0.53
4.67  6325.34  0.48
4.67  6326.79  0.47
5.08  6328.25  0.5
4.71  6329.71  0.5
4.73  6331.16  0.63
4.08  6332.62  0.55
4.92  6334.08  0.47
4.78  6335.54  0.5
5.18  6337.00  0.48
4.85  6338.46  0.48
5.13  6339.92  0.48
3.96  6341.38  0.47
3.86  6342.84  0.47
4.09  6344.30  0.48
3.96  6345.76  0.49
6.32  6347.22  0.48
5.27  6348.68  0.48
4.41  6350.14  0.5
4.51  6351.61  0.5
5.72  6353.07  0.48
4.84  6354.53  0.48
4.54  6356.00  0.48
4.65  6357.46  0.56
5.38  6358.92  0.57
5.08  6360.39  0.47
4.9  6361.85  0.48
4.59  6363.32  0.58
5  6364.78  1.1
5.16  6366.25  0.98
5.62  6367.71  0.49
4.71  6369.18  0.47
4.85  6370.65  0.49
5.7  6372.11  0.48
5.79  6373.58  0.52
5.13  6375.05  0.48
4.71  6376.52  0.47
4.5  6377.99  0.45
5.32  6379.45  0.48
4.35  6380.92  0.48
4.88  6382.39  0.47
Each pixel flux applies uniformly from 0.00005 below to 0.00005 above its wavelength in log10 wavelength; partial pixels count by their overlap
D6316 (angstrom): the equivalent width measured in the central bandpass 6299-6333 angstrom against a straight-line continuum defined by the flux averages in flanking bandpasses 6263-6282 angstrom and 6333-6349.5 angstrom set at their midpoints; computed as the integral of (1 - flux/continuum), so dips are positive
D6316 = 2.0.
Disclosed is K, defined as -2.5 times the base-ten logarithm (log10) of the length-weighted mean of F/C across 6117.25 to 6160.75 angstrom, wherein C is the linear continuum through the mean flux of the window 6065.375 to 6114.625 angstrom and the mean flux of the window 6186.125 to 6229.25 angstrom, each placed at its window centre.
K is 0.020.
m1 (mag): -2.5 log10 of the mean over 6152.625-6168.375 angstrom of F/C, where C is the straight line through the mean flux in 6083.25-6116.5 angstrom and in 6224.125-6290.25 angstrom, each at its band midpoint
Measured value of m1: 0.01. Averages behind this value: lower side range 4.55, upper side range 4.75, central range 4.58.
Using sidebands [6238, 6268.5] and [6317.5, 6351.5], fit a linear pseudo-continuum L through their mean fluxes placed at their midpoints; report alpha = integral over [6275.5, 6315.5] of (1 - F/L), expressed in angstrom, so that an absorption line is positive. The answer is 1.1 angstrom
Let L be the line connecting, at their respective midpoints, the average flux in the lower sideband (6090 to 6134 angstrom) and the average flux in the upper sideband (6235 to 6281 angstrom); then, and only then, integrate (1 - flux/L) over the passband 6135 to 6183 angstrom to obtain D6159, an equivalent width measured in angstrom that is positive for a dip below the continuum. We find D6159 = 0.7 angstrom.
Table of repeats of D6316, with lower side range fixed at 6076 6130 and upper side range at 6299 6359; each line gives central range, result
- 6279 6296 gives 0.3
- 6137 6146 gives 0.5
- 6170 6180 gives -0.6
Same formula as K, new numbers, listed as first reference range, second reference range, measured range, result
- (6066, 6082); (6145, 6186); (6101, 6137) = 0.034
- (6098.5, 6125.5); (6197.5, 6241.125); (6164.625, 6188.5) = -0.028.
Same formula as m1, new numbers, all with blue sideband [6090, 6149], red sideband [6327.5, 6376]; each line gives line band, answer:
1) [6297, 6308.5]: 0.13 mag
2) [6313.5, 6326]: 0.07 mag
